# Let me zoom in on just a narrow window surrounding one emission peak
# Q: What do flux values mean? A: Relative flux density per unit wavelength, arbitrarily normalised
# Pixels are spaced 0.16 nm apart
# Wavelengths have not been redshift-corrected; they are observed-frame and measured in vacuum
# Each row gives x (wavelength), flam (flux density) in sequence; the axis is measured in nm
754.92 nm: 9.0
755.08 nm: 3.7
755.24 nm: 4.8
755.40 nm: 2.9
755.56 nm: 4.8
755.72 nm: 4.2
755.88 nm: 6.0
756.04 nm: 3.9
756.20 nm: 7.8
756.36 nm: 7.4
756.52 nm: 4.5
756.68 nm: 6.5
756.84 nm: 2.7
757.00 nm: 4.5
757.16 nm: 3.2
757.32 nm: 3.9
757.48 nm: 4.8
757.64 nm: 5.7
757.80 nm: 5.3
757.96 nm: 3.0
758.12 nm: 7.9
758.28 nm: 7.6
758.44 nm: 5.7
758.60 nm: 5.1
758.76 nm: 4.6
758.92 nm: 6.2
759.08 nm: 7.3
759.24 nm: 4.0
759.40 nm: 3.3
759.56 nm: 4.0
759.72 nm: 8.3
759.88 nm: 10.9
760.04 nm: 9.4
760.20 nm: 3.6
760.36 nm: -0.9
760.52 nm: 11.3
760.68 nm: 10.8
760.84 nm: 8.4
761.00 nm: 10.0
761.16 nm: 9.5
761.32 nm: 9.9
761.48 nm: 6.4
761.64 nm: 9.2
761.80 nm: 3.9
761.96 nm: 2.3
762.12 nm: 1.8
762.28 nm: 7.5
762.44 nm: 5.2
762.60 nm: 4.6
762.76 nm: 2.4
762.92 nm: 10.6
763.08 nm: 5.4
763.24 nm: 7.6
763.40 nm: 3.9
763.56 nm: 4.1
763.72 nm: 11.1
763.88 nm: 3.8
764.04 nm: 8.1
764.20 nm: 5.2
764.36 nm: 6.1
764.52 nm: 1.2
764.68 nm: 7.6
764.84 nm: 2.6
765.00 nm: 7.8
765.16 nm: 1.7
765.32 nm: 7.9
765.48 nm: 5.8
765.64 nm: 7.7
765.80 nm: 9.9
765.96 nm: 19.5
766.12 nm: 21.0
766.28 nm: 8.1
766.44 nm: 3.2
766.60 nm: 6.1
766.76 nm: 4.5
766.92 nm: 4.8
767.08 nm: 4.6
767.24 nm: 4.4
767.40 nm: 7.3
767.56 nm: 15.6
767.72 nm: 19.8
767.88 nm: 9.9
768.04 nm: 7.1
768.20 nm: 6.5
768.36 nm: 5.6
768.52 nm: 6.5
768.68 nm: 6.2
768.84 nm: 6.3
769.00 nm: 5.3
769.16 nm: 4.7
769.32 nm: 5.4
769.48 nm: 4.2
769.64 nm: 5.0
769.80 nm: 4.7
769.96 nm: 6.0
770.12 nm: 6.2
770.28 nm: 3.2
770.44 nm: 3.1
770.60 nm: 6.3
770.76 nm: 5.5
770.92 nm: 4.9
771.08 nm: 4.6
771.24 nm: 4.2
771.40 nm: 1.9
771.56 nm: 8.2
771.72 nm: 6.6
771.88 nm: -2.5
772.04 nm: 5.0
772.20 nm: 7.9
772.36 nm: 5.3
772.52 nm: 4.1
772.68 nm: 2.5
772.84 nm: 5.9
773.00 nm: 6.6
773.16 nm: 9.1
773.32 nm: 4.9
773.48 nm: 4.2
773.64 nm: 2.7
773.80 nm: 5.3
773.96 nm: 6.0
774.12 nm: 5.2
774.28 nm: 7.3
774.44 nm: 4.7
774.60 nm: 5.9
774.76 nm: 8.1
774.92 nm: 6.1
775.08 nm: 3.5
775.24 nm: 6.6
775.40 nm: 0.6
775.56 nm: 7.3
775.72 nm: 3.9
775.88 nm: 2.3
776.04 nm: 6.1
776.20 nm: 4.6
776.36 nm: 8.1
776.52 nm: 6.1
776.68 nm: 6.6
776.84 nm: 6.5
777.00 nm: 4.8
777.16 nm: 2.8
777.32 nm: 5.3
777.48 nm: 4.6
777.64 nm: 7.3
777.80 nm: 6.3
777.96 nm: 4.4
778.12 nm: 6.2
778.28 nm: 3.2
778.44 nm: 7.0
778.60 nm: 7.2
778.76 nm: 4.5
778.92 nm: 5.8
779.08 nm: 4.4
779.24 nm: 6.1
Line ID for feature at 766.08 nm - [S II] 6716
